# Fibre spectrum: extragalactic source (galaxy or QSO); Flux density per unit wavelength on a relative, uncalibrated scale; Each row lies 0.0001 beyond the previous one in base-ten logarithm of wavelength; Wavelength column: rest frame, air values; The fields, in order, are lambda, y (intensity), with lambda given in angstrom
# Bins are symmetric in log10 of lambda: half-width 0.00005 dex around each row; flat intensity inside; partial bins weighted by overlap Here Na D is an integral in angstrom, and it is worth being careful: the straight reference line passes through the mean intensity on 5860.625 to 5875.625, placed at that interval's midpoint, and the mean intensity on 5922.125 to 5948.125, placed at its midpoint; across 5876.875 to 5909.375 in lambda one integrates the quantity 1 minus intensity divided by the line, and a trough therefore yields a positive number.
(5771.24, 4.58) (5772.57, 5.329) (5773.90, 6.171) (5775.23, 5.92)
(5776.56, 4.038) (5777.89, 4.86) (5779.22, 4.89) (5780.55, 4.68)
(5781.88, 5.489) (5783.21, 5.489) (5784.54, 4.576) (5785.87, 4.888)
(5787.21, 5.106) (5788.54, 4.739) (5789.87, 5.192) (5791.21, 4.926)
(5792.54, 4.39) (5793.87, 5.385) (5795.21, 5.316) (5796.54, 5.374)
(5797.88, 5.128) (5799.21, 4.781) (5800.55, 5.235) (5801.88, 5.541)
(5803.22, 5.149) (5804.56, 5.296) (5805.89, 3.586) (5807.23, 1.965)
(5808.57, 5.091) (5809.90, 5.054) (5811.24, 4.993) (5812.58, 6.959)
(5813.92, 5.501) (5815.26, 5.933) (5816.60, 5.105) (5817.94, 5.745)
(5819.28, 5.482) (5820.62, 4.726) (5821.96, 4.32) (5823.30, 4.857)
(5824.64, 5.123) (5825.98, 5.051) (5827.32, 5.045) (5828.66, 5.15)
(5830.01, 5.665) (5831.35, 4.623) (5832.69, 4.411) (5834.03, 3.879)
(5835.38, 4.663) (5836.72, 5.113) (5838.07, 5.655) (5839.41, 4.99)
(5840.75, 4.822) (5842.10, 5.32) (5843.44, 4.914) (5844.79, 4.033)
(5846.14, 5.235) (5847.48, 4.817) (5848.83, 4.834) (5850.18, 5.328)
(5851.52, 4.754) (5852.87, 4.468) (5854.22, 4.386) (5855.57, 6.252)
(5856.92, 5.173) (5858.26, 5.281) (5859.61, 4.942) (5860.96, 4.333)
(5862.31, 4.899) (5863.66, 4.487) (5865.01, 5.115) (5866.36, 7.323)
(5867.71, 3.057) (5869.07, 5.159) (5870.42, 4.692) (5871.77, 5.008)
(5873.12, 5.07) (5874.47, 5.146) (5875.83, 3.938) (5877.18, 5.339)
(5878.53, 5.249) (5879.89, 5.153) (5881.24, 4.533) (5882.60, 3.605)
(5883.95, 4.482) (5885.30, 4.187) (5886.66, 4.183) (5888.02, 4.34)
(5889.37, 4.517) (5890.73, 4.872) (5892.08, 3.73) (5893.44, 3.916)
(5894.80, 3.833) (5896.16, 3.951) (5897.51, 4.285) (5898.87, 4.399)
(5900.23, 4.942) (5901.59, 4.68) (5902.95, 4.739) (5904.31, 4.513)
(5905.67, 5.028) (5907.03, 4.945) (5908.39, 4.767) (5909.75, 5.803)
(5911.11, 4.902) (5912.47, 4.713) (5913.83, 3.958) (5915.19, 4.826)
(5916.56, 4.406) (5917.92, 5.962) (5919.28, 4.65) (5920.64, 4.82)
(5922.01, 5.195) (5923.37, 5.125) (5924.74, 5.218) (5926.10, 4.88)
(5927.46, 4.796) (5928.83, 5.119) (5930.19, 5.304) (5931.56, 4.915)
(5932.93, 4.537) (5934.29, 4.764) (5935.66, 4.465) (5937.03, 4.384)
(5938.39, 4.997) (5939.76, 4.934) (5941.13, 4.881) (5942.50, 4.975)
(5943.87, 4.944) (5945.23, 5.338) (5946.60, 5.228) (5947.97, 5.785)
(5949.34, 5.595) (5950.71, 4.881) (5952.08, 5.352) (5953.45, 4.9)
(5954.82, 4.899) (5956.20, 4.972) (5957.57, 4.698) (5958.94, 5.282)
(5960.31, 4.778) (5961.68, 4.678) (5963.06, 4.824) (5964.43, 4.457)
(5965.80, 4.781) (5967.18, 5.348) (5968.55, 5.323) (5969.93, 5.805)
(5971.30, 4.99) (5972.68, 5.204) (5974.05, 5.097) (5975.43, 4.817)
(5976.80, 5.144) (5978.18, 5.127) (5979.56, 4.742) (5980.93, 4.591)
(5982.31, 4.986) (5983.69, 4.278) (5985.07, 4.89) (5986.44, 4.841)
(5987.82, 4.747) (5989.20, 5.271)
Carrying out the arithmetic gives 2.80 angstrom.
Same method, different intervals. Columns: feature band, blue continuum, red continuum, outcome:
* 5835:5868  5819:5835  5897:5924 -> -1.0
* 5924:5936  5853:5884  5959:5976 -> 0.2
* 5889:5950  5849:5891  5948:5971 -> 1.7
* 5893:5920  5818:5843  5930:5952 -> 1.7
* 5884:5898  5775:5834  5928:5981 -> 2.3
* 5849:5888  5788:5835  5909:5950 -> 1.2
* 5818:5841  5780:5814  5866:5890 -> -0.3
